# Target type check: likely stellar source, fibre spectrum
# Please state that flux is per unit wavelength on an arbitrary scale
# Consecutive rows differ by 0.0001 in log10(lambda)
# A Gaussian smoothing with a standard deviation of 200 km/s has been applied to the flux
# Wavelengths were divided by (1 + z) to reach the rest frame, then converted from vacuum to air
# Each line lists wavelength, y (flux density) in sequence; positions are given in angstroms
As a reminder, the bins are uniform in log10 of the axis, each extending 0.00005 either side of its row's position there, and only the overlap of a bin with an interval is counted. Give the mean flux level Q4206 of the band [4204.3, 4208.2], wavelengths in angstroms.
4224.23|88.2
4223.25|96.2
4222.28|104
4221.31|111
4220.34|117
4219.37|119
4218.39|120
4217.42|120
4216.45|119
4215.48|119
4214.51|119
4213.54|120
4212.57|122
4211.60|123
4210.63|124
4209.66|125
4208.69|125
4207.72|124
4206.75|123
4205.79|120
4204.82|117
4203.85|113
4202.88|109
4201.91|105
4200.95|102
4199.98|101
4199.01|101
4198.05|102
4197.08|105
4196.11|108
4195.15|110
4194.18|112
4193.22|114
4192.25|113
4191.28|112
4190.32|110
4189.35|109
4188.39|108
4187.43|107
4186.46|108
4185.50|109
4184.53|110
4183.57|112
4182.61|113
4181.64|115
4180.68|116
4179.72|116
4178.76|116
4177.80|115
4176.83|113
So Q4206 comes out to 121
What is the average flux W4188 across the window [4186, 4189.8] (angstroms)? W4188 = 108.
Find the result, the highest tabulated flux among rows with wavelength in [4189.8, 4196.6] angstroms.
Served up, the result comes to 114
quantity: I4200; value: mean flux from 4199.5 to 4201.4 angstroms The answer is 101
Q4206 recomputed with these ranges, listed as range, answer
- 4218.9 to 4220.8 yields 118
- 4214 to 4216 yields 119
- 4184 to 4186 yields 110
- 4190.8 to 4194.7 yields 113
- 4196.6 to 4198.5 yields 103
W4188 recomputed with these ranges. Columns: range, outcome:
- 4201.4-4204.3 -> 109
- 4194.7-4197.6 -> 108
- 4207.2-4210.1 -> 125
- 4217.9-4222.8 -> 114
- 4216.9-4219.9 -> 119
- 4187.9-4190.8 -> 109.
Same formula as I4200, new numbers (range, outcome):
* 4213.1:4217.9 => 119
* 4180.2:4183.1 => 115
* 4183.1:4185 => 111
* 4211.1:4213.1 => 122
